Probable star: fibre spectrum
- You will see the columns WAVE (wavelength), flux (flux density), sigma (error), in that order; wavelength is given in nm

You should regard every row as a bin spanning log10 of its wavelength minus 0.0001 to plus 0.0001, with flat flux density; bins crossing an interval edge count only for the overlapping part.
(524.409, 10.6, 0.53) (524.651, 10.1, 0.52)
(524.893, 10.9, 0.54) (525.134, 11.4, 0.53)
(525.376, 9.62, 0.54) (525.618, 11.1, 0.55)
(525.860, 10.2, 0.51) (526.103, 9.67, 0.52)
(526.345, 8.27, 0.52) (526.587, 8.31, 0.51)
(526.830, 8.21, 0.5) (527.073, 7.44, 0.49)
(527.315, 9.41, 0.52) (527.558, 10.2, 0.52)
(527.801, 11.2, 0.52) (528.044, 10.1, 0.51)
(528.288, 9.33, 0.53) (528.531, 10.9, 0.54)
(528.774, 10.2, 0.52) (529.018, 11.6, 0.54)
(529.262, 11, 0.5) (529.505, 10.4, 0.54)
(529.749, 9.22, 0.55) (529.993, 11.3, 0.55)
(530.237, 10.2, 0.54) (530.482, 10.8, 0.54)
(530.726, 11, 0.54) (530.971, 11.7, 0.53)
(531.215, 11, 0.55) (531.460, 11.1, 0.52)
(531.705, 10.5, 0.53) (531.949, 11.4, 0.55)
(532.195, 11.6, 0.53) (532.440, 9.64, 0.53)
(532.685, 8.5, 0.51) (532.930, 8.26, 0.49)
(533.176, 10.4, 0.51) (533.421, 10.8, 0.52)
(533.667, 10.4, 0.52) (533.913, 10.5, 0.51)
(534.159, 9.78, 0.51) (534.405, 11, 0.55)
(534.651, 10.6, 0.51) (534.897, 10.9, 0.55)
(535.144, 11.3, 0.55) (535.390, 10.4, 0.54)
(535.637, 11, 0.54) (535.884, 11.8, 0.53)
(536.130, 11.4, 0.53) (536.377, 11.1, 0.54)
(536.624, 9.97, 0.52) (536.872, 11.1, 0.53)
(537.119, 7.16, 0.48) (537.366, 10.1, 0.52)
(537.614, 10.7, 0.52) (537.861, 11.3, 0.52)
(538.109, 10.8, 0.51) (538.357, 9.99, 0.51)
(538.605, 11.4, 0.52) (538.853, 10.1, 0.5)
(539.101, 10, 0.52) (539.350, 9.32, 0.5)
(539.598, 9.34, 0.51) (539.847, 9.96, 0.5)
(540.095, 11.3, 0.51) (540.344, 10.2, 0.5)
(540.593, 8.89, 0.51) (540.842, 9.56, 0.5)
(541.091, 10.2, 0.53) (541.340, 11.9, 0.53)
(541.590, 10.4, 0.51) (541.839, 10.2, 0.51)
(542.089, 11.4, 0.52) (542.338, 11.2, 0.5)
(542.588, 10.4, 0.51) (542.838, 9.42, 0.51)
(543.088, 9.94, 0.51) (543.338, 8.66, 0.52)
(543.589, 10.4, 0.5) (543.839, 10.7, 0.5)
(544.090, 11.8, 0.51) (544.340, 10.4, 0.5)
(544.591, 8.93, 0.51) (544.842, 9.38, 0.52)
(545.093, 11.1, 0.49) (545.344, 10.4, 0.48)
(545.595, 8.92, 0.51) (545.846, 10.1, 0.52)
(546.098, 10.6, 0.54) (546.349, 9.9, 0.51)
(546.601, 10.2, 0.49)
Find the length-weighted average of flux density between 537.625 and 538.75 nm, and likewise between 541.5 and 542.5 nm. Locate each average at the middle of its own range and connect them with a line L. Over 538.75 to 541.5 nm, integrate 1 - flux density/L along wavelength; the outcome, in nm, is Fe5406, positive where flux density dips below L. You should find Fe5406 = 0.19 nm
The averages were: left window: 10.8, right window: 10.8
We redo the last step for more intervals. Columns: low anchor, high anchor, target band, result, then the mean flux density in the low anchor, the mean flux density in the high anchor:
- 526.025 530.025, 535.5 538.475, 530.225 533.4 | -0.12 nm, 9.78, 10.5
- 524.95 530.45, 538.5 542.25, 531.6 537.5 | -0.15 nm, 9.99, 10.3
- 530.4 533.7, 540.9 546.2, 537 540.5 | 0.09 nm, 10.5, 10.3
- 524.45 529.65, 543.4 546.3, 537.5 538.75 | -0.09 nm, 9.99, 10.2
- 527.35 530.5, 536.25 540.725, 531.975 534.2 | 0.06 nm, 10.5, 10.2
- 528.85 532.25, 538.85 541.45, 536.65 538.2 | 0.02 nm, 10.9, 10.1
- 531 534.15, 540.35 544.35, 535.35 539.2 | -0.07 nm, 10.4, 10.3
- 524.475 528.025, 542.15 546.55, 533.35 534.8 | -0.09 nm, 9.74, 10.2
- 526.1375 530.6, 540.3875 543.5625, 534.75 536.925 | -0.20 nm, 9.89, 10.2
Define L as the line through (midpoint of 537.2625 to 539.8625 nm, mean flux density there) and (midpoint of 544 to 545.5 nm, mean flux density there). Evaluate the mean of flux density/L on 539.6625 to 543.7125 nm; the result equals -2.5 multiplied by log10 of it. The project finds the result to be 0.005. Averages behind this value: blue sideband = 10.3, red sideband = 10.3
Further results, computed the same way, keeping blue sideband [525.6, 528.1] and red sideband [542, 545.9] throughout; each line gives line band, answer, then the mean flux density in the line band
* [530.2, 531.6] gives -0.151 mag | 11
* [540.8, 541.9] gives -0.049 mag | 10.5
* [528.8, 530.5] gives -0.118 mag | 10.6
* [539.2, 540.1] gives 0.020 mag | 9.81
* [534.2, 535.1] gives -0.109 mag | 10.8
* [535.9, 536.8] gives -0.118 mag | 11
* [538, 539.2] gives -0.056 mag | 10.5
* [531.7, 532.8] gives -0.075 mag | 10.3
